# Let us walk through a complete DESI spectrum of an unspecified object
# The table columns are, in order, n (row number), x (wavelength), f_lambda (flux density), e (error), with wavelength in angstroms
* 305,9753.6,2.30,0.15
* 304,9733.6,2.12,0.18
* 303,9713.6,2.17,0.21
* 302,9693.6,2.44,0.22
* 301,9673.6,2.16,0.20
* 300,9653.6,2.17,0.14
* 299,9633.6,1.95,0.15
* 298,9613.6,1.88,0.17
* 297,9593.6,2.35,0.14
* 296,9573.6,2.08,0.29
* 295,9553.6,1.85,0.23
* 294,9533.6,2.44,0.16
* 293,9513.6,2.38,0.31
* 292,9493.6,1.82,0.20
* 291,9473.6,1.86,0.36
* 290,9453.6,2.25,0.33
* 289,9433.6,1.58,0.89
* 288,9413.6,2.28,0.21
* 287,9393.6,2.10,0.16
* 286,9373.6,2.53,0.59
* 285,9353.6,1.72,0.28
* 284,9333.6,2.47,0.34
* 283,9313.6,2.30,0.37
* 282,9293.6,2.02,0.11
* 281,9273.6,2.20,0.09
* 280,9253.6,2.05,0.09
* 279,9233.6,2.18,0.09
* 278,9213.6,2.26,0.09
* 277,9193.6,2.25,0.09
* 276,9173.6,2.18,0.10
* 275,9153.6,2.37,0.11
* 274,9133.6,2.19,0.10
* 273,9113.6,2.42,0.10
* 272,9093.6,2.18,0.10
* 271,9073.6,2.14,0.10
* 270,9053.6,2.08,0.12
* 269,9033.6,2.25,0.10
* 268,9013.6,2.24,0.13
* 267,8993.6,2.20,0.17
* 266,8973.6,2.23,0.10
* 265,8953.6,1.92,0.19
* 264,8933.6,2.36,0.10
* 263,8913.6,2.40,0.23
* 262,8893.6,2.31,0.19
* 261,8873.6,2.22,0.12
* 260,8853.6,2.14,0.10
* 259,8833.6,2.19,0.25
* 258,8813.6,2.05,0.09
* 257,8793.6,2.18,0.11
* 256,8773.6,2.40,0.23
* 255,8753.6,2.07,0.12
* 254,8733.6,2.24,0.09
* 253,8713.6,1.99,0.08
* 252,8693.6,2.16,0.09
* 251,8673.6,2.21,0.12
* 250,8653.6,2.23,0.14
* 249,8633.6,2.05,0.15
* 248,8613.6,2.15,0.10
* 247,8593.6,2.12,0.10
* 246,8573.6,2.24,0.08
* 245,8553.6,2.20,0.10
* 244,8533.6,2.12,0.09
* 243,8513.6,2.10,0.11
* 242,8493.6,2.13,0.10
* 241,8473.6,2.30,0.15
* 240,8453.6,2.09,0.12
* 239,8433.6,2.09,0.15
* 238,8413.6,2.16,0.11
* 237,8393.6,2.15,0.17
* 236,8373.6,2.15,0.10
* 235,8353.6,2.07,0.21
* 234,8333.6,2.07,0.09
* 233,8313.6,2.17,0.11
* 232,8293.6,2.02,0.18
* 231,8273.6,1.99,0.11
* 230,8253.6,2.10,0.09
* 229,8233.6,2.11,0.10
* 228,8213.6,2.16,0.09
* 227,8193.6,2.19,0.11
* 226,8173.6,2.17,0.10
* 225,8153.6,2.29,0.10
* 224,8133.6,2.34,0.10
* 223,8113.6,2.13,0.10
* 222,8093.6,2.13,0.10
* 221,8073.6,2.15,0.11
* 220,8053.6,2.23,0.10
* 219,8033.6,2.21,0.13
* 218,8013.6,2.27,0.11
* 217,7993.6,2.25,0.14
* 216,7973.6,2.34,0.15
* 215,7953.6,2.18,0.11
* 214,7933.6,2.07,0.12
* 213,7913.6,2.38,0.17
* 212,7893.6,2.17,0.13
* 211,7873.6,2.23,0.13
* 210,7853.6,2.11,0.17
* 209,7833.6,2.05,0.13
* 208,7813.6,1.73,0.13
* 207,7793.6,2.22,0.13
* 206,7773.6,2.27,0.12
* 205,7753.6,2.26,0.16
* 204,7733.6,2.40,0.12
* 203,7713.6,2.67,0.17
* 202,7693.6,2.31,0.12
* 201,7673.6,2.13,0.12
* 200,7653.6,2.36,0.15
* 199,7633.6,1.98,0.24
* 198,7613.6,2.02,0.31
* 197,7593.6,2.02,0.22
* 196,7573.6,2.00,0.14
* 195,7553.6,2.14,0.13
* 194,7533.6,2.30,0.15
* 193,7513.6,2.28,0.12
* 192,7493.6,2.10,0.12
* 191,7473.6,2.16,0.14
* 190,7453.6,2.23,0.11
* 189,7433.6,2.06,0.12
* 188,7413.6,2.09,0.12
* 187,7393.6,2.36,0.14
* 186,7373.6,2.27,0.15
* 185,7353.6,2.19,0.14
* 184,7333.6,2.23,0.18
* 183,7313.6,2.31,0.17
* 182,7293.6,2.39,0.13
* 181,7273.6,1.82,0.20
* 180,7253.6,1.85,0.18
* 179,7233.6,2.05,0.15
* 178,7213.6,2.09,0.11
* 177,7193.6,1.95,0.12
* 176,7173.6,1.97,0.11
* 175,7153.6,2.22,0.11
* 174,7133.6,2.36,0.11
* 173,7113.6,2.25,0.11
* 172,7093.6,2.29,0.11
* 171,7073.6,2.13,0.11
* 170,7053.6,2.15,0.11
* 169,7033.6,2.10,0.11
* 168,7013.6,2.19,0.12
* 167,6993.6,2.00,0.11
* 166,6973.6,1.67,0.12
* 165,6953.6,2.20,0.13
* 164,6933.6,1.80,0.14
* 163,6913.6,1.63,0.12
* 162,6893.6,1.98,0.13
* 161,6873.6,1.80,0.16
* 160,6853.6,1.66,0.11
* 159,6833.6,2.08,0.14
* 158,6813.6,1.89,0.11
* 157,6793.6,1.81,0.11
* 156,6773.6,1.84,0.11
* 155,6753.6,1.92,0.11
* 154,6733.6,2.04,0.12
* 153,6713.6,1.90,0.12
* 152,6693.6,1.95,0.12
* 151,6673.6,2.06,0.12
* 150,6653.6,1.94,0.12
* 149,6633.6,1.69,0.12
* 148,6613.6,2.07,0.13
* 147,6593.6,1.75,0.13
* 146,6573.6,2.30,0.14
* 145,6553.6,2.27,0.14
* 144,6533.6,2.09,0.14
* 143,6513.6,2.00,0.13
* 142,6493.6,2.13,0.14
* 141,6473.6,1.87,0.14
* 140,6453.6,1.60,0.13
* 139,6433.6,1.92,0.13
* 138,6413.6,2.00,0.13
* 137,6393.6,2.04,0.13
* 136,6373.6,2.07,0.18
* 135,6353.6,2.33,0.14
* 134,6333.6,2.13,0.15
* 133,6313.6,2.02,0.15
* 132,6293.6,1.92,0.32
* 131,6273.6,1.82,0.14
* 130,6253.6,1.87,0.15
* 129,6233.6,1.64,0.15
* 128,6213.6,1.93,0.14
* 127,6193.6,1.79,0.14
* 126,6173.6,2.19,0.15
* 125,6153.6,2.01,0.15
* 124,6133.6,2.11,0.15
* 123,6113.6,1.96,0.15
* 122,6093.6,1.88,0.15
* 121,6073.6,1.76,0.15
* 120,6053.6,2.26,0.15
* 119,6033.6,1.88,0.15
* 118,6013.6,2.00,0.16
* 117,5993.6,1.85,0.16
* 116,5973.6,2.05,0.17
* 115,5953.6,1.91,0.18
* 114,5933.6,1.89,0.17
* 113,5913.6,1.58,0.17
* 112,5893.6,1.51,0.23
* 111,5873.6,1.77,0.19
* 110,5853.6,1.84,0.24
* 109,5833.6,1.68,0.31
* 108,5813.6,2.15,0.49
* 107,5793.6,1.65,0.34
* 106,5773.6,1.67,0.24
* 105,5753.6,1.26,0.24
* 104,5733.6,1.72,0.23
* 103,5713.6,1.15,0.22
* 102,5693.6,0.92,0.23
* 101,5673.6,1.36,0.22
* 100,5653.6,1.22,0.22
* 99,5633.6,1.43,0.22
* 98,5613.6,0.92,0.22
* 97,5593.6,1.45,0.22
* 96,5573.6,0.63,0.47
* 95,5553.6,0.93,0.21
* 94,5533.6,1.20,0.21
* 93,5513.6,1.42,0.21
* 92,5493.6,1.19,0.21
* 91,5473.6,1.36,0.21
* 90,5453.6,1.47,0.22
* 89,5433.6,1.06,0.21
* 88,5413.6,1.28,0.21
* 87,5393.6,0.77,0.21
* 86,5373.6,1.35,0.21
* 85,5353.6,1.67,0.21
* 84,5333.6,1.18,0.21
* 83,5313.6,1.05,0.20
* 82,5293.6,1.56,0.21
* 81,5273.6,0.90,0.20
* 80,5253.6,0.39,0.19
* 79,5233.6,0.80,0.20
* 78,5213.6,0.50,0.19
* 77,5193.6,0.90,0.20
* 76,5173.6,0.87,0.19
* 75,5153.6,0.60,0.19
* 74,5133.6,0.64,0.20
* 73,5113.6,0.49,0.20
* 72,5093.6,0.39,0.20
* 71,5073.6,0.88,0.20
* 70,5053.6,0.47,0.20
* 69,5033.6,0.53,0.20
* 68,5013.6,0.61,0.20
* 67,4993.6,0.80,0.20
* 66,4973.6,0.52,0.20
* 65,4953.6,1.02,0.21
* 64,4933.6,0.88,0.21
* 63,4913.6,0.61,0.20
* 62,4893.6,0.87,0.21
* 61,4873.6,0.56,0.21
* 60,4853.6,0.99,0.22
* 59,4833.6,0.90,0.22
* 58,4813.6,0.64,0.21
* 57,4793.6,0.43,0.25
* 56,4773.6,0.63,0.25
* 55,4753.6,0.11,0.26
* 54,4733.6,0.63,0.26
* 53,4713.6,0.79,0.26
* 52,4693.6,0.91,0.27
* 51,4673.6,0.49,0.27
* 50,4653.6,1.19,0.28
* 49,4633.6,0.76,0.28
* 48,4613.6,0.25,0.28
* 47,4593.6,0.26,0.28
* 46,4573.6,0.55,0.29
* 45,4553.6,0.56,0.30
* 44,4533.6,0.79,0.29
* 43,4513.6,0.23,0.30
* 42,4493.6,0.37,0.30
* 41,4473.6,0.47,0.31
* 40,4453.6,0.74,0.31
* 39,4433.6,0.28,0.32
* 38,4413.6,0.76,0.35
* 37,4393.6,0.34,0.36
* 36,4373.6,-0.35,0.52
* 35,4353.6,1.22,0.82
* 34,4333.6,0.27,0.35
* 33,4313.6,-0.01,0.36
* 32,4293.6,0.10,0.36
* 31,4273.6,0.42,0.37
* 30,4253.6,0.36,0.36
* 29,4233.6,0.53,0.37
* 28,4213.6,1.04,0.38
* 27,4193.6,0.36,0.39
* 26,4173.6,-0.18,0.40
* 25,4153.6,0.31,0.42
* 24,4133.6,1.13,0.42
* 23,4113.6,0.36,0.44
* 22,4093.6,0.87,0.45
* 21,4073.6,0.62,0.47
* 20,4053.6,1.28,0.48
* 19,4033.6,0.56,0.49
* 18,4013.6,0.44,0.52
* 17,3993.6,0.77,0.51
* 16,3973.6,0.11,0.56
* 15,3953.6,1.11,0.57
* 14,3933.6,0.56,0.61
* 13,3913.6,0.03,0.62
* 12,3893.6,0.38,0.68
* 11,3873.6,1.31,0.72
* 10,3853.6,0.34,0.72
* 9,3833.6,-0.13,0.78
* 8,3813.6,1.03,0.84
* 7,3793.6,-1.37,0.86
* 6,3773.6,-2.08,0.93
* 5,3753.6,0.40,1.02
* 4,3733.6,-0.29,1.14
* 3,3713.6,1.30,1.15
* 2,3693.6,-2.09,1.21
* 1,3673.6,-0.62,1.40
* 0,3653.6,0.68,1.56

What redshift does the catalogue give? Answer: 0.326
